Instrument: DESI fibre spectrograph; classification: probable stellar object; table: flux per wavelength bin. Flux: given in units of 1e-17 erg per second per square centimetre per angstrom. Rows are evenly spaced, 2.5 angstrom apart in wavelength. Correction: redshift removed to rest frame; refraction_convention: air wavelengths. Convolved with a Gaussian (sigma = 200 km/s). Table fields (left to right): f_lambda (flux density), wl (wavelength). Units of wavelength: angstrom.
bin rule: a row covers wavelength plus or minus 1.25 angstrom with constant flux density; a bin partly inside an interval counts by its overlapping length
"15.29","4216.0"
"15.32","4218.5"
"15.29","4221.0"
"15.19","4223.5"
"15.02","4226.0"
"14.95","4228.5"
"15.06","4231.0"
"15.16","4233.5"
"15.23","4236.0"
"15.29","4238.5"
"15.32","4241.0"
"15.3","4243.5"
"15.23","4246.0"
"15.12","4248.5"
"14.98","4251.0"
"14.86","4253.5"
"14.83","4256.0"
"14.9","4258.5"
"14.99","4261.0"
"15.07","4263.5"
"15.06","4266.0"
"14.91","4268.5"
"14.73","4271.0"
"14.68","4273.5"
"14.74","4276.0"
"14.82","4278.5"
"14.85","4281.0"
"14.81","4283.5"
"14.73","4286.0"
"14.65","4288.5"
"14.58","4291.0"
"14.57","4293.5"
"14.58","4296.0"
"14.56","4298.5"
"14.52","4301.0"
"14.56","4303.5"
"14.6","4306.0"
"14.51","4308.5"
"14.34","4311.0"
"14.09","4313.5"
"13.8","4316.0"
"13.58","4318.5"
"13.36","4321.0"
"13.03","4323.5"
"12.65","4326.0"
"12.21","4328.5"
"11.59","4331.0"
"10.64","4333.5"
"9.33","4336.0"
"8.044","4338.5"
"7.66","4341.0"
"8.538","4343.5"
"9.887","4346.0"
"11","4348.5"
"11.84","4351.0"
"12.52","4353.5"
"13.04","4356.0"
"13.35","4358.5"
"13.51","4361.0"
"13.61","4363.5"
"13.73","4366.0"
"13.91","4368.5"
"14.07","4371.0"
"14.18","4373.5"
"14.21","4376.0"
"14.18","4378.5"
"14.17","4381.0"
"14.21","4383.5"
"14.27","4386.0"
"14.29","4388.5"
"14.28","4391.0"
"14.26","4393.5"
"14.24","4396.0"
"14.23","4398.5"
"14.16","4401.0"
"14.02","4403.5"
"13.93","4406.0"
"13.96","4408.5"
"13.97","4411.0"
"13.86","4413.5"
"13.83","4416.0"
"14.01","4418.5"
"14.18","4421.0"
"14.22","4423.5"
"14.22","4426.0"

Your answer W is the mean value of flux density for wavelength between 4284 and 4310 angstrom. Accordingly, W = 14.6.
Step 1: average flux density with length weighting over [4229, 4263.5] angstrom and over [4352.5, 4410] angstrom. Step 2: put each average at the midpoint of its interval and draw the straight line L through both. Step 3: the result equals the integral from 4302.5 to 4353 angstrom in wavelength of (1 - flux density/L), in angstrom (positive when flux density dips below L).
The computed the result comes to 8.6 angstrom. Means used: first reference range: 15.1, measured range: 12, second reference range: 13.9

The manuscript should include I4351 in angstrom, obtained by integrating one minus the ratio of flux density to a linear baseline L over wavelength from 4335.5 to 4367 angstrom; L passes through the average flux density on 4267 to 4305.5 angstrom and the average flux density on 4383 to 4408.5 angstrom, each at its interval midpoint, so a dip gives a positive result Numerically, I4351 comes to 6.8 angstrom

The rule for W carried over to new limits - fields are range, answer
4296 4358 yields 12.3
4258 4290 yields 14.8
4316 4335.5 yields 12.4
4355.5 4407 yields 14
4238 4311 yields 14.8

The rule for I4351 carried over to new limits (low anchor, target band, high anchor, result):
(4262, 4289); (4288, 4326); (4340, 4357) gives -3.34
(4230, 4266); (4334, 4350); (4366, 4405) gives 5.82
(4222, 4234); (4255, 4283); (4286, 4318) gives -0.28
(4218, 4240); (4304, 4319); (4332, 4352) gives -4.17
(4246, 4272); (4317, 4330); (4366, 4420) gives 1.42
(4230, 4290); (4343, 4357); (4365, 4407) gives 3.05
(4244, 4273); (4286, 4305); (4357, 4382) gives 0.03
